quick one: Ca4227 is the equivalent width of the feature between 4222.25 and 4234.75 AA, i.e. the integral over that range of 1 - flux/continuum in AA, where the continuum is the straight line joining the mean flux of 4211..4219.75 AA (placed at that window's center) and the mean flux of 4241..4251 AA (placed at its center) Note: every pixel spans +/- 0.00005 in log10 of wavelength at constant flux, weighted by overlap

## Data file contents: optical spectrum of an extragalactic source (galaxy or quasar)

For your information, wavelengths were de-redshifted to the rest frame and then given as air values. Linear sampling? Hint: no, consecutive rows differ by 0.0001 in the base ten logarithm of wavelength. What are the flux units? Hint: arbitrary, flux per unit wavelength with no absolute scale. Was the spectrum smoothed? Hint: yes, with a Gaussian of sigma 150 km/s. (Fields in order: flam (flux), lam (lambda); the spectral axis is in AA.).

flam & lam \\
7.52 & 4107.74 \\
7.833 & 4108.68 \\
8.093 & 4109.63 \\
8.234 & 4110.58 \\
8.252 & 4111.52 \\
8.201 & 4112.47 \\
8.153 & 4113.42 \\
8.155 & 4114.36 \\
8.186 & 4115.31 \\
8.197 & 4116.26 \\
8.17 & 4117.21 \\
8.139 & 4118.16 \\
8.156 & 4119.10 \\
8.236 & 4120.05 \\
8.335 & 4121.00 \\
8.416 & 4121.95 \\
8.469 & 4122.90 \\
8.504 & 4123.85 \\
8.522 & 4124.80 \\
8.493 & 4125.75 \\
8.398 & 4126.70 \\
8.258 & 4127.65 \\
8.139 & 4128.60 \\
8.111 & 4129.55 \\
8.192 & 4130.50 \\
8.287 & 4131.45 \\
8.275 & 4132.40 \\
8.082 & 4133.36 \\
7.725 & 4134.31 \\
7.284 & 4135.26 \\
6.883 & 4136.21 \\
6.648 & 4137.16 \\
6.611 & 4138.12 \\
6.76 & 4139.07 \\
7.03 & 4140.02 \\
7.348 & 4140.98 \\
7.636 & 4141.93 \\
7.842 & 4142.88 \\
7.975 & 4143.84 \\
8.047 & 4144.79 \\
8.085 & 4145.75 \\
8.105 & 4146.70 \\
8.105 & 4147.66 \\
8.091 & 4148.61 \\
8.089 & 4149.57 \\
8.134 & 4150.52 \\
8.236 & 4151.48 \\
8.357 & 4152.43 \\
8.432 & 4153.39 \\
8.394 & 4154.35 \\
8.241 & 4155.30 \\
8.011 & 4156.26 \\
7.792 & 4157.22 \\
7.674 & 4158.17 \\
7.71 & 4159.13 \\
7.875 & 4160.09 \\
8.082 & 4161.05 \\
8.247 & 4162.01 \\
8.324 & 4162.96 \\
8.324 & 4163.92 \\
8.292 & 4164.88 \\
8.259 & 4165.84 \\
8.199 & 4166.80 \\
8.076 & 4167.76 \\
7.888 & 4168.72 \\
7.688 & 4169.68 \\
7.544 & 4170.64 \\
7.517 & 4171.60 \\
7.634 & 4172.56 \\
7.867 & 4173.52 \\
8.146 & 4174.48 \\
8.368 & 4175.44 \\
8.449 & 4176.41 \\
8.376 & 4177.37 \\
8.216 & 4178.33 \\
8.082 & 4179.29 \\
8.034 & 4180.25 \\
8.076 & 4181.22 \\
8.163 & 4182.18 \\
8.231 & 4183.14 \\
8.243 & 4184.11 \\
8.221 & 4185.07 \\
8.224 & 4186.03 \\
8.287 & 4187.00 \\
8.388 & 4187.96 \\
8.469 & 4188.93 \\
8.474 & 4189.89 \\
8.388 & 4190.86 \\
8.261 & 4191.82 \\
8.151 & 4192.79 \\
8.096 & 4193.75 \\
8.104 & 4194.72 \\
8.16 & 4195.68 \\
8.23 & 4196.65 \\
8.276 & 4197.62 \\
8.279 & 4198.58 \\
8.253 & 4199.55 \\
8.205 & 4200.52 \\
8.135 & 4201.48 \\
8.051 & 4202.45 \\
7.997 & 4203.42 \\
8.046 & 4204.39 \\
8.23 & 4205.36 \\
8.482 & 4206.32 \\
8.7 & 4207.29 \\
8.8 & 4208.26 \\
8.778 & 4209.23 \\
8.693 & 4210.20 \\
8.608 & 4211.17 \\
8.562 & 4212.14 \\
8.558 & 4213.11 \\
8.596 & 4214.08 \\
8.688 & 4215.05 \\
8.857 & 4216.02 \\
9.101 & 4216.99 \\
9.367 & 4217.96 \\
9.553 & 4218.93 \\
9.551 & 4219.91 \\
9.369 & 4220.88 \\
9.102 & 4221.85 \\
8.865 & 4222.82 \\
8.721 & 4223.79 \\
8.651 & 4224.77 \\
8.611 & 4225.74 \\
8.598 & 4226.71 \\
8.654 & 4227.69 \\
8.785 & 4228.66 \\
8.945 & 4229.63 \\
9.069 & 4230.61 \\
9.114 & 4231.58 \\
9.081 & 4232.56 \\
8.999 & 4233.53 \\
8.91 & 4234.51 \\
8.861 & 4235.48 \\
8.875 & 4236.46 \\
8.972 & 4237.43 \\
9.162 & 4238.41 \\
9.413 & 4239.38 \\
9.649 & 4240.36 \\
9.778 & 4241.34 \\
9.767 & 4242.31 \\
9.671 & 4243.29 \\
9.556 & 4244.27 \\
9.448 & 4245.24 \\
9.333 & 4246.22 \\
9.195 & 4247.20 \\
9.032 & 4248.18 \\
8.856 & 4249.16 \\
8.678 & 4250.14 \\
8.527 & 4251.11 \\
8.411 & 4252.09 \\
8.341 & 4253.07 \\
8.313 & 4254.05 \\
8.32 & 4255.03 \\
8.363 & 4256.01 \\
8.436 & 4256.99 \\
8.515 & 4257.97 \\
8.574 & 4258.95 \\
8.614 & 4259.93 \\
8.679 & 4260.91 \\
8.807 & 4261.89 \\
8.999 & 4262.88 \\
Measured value 0.3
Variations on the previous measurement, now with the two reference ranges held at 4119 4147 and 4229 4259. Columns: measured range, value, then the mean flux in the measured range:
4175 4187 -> 0.2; 8.22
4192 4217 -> 0.6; 8.39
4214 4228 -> -0.3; 8.96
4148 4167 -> 0.0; 8.14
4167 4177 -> 0.4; 7.93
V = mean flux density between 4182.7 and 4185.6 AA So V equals 8.23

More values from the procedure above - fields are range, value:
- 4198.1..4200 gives 8.27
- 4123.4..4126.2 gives 8.51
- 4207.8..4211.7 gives 8.71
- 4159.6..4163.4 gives 8.13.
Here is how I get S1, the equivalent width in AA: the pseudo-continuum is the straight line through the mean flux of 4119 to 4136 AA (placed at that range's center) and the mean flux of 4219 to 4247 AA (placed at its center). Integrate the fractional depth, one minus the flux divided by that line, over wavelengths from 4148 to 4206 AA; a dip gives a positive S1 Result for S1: 3.3 AA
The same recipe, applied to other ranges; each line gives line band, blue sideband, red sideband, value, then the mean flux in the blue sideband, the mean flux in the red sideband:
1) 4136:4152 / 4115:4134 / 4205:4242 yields 1.46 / 8.27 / 8.94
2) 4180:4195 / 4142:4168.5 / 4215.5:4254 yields 0.43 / 8.1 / 9.05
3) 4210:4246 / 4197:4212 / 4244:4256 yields -1.91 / 8.37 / 8.8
